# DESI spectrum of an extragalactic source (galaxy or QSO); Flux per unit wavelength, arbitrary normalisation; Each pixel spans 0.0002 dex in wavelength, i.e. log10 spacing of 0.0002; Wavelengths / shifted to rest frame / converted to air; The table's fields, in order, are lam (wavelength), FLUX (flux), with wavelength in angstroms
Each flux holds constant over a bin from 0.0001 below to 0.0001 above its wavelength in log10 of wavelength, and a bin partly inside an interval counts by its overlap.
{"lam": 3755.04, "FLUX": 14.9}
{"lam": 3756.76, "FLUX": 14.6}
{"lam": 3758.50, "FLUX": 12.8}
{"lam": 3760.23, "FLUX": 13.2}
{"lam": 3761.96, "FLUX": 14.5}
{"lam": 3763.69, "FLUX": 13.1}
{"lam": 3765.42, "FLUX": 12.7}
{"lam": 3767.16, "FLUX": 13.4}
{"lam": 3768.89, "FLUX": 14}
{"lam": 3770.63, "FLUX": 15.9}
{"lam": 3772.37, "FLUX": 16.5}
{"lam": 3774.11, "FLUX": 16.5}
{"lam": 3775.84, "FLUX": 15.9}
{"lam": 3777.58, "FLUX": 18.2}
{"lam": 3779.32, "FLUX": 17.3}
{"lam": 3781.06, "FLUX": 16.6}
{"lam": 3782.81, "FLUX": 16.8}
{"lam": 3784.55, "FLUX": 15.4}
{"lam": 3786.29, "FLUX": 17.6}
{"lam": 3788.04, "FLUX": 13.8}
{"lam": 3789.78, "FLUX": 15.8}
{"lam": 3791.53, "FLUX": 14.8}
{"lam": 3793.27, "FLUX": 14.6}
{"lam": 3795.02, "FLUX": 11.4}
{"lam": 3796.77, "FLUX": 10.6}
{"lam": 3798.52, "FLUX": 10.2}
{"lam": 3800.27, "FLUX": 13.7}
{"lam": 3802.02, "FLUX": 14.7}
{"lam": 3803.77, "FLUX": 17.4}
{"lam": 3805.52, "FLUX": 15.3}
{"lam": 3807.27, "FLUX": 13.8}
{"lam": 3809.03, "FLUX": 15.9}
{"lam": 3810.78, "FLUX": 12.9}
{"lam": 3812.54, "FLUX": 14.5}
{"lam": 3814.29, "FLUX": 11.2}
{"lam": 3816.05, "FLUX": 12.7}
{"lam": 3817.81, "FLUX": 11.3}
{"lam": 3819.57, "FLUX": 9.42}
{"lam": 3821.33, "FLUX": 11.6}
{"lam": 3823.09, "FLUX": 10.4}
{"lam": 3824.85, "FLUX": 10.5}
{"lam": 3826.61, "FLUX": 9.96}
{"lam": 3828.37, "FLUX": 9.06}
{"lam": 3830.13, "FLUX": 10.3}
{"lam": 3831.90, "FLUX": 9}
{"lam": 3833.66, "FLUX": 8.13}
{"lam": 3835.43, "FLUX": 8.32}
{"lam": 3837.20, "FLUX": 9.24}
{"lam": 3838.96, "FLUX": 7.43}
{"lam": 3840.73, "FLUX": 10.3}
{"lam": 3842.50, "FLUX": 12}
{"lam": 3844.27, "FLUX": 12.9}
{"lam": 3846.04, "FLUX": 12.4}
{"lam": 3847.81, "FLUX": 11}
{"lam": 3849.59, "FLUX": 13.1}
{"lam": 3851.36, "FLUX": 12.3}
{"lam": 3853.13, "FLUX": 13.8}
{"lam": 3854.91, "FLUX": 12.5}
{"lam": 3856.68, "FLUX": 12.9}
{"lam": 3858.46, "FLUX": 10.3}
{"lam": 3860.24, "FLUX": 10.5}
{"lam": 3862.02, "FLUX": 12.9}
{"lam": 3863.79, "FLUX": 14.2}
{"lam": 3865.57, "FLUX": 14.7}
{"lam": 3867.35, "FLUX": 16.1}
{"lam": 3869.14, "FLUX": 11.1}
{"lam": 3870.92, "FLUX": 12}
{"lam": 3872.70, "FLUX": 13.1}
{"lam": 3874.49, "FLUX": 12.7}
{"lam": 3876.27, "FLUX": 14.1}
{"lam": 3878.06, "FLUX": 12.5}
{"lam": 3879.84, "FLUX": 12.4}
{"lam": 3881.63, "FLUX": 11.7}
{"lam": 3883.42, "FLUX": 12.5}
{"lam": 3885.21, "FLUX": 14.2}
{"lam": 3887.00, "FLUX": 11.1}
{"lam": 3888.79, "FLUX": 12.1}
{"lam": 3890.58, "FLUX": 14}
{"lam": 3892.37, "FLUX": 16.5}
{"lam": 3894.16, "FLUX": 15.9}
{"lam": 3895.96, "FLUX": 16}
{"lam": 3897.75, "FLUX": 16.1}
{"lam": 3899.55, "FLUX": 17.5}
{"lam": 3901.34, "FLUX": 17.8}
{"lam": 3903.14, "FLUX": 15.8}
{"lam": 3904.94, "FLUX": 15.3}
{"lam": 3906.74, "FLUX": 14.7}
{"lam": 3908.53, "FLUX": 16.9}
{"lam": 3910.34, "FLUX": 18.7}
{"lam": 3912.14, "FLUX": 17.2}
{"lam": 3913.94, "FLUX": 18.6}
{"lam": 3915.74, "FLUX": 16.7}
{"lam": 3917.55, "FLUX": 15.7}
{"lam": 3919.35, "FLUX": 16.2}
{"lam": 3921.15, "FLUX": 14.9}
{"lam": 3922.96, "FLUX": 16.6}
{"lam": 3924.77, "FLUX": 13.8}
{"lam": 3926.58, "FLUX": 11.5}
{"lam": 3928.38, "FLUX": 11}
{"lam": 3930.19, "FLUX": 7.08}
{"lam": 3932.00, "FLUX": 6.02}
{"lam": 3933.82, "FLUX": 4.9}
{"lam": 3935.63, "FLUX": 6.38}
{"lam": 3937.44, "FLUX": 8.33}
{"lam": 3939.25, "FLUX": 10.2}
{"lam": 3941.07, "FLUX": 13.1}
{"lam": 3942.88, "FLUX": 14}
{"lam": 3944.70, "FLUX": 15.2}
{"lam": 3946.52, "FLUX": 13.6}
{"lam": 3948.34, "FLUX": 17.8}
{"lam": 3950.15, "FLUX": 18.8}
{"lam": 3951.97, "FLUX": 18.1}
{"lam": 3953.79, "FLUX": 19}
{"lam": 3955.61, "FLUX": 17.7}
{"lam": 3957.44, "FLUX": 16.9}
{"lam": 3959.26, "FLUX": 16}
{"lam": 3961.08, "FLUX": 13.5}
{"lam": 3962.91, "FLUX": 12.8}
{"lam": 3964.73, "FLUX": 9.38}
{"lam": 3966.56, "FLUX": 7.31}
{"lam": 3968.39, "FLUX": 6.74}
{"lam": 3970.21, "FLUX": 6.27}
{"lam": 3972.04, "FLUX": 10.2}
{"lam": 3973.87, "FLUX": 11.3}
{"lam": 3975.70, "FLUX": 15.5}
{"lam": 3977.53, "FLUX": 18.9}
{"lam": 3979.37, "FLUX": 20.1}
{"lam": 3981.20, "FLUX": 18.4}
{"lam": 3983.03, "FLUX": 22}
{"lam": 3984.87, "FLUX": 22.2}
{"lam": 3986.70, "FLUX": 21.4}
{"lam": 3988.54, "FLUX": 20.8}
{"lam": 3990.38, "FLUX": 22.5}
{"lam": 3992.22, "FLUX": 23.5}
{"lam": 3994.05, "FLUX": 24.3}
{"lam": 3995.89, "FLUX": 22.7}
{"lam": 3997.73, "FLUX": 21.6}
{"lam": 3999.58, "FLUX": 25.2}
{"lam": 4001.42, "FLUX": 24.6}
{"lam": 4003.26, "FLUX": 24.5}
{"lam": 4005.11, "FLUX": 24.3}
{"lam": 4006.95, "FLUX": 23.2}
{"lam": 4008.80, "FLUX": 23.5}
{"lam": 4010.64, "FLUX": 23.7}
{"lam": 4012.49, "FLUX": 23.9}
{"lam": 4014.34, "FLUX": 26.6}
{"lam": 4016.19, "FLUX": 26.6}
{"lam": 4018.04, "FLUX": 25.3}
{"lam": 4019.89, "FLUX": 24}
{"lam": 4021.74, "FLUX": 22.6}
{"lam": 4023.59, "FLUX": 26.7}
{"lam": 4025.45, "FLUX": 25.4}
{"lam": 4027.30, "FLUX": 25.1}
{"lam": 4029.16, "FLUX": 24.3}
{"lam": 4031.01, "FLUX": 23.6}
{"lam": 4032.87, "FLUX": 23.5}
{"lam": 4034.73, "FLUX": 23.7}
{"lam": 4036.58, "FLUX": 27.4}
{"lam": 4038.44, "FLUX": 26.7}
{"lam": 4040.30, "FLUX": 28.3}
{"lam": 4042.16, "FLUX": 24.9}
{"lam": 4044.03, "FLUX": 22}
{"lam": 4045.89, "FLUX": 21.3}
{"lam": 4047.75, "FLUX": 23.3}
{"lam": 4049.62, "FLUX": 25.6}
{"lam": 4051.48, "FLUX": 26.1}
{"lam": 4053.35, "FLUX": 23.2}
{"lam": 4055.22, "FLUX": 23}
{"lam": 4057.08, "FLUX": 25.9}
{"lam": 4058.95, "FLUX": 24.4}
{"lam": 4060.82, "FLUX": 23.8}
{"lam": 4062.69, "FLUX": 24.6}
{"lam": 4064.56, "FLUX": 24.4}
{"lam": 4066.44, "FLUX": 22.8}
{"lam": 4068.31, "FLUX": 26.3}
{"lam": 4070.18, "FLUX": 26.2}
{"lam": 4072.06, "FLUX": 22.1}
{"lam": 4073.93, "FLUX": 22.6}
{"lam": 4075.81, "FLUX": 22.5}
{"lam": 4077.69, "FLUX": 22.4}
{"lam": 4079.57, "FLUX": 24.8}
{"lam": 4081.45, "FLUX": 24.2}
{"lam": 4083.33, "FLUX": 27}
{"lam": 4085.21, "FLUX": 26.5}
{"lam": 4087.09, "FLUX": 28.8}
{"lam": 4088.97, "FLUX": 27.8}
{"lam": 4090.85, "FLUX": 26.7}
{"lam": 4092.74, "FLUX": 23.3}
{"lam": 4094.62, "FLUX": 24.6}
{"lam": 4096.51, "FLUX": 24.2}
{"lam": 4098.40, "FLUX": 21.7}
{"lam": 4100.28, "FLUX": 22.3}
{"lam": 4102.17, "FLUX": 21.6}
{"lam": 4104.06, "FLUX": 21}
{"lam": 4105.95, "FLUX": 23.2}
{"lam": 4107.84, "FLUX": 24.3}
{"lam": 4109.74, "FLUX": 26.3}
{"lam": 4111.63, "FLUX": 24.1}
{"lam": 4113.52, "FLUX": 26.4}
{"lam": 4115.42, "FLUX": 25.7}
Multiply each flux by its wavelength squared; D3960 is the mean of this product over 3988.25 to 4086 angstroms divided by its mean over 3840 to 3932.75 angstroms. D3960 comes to 1.91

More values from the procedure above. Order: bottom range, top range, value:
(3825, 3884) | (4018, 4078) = 2.30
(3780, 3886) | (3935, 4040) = 1.69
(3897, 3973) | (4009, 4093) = 1.92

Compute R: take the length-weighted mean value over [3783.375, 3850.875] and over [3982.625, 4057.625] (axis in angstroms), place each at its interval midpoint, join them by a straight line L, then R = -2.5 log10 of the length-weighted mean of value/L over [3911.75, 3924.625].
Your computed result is 0.11 mag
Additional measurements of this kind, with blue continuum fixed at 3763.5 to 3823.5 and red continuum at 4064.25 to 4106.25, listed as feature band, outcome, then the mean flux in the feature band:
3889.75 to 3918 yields 0.096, 16.5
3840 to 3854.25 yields 0.294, 12.2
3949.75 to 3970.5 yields 0.409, 13.6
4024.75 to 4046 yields -0.106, 24.8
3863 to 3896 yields 0.264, 13.5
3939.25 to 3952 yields 0.265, 15.2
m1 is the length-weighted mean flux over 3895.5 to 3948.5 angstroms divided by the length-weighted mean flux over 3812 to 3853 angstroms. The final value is 1.29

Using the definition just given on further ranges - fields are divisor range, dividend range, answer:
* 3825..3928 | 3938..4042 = 1.50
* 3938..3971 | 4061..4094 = 1.82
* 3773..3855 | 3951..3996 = 1.30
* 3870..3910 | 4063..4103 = 1.70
